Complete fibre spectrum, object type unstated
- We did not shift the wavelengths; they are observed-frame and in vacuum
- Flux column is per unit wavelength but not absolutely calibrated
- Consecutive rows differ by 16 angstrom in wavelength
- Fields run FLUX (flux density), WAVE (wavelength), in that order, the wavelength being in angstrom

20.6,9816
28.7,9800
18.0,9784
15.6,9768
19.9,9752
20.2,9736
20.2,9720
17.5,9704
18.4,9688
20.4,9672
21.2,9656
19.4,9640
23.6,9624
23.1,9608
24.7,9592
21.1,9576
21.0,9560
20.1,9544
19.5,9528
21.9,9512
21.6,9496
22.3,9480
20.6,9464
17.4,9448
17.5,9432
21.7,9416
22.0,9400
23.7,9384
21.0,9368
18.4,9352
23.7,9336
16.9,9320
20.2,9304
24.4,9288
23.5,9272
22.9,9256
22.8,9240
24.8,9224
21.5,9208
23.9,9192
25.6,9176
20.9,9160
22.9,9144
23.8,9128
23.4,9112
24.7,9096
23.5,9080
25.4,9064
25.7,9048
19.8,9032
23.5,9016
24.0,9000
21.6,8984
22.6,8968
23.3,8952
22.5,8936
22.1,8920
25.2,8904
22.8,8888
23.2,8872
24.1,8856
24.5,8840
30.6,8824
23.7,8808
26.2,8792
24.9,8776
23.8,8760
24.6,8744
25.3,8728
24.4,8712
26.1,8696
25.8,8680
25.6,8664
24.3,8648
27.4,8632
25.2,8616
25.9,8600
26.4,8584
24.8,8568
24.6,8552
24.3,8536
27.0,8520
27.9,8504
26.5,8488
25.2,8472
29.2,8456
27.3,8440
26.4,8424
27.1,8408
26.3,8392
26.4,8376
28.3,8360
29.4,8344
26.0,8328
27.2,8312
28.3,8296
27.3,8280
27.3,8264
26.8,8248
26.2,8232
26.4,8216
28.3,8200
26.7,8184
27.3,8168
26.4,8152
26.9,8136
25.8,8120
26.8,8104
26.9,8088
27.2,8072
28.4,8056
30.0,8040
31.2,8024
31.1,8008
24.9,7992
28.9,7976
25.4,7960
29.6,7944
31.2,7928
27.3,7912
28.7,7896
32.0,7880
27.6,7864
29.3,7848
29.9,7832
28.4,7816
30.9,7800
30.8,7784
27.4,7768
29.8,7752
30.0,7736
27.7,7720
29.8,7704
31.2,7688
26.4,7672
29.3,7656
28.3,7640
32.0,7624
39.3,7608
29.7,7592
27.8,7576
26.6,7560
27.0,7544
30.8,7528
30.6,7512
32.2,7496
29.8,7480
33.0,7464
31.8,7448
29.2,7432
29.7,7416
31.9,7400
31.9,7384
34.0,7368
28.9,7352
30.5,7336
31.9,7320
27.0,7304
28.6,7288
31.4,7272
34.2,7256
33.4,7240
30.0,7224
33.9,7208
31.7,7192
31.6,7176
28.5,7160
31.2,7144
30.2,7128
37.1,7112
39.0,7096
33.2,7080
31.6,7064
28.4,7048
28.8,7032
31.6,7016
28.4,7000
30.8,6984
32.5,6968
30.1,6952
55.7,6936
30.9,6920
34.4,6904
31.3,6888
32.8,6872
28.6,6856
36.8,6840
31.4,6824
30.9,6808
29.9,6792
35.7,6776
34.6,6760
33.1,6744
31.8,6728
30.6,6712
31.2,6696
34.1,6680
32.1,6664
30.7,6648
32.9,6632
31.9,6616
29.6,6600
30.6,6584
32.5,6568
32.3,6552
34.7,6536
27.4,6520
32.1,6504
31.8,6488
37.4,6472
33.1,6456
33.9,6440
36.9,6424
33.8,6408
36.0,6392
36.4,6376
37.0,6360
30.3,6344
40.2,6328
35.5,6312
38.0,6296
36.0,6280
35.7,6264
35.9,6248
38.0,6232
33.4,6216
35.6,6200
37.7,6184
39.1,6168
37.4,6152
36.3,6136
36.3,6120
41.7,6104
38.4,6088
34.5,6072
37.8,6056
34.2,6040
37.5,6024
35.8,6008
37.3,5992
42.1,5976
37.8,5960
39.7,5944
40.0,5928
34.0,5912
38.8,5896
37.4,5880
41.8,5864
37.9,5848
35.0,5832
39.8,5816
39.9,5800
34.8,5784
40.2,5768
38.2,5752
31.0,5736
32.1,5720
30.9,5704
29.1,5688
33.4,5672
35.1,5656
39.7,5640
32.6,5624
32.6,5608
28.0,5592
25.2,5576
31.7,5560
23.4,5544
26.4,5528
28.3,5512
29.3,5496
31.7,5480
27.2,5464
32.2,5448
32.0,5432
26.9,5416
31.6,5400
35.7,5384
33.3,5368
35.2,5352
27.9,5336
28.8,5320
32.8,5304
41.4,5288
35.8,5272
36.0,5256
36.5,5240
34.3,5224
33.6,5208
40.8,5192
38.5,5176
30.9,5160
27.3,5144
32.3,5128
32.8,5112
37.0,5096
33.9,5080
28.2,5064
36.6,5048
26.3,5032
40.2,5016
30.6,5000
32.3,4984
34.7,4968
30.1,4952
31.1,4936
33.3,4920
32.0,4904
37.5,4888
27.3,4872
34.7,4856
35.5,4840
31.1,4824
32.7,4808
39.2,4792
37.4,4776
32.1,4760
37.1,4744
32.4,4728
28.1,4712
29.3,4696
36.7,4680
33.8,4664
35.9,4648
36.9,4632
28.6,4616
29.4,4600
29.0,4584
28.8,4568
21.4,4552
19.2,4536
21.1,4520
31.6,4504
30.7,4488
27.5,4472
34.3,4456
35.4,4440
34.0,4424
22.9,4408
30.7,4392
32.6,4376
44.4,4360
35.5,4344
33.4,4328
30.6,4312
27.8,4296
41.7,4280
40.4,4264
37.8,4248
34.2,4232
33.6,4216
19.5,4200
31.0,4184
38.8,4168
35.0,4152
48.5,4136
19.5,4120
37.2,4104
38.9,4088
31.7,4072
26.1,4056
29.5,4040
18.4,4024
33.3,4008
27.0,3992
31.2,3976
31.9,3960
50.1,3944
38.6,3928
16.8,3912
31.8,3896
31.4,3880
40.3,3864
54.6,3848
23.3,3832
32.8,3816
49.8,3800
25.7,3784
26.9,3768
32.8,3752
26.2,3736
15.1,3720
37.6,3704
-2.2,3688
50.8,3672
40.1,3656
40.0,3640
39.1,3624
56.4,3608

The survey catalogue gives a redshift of 0.057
